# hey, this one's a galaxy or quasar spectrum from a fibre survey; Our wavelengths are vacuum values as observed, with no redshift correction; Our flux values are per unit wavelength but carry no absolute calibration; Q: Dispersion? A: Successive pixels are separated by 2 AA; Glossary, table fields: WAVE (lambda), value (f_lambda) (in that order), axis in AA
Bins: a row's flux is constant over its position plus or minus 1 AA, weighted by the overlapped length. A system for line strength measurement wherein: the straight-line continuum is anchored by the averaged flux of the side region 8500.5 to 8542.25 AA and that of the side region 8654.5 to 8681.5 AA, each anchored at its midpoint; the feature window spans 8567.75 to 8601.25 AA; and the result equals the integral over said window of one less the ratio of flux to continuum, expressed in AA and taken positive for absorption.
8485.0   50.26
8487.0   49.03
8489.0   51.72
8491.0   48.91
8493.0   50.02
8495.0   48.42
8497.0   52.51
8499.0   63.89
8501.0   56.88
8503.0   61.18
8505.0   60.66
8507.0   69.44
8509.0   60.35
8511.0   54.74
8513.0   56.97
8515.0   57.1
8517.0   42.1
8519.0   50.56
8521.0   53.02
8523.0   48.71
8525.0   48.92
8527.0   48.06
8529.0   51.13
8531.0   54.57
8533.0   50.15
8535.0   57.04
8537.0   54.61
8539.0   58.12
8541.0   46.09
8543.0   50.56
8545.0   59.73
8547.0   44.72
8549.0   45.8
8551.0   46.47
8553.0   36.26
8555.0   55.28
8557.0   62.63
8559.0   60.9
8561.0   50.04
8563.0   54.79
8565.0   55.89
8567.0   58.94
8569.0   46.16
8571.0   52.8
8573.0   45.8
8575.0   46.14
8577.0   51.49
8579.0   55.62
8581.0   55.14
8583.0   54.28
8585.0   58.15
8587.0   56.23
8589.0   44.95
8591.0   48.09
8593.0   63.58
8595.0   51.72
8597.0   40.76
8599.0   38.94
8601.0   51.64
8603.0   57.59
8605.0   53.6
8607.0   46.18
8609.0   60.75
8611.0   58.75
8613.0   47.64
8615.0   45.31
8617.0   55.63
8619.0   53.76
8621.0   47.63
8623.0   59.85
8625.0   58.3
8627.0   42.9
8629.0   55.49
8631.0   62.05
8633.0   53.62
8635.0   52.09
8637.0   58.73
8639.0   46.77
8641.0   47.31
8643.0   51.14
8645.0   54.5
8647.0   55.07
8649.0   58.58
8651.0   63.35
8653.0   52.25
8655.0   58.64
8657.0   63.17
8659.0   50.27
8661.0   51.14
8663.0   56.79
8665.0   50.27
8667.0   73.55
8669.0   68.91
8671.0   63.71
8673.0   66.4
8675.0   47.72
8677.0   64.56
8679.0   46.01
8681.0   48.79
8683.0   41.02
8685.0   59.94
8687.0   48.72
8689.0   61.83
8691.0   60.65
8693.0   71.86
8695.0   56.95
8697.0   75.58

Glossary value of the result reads 3.1 AA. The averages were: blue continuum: 54.3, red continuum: 58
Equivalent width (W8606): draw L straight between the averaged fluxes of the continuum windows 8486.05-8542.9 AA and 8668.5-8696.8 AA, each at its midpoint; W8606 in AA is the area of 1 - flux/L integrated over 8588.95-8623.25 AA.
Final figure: 2.8 AA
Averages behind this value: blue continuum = 53.7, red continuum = 58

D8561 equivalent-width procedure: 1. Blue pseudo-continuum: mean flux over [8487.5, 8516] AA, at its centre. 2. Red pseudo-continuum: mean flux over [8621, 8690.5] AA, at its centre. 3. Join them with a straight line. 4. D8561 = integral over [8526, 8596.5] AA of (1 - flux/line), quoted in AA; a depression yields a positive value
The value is 4.9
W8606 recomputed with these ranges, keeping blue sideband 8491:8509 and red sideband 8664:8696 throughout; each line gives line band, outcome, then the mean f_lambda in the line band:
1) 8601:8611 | 0.6 AA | 54.7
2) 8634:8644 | 1.2 AA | 51.2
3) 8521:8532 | 1.4 AA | 50.5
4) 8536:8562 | 2.7 AA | 51.6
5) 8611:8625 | 1.3 AA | 52.6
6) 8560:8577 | 1.9 AA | 51.3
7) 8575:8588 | 0.8 AA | 54.5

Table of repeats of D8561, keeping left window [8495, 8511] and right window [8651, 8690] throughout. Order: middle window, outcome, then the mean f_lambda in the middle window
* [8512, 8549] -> 4.67 AA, 51.6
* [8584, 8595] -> 0.78 AA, 54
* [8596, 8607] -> 1.82 AA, 48.3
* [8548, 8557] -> 1.67 AA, 47.8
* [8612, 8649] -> 2.94 AA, 52.8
